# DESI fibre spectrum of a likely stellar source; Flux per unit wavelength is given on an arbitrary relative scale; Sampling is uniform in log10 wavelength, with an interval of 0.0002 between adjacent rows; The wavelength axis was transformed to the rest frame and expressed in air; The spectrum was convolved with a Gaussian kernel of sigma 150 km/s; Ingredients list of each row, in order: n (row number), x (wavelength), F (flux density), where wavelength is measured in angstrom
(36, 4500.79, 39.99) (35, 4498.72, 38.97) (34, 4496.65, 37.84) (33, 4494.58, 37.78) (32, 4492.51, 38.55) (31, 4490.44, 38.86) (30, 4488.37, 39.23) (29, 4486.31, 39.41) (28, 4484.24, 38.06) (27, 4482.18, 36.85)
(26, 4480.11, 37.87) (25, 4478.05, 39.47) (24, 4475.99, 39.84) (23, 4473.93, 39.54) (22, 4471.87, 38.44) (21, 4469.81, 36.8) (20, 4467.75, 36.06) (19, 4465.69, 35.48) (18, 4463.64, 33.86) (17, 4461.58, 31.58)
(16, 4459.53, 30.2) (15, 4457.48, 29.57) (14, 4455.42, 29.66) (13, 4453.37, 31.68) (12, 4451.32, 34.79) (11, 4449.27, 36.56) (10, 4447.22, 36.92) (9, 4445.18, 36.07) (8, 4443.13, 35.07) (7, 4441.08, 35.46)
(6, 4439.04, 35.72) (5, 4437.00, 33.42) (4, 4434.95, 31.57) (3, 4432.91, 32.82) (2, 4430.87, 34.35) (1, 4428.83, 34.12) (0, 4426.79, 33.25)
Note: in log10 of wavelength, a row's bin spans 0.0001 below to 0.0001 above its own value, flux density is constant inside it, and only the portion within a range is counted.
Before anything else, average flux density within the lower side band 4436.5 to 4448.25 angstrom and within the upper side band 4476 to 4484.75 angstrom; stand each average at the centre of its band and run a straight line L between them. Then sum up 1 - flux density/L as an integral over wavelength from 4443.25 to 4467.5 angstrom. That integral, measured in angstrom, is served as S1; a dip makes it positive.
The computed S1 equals 2.0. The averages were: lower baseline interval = 35.6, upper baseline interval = 38.3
